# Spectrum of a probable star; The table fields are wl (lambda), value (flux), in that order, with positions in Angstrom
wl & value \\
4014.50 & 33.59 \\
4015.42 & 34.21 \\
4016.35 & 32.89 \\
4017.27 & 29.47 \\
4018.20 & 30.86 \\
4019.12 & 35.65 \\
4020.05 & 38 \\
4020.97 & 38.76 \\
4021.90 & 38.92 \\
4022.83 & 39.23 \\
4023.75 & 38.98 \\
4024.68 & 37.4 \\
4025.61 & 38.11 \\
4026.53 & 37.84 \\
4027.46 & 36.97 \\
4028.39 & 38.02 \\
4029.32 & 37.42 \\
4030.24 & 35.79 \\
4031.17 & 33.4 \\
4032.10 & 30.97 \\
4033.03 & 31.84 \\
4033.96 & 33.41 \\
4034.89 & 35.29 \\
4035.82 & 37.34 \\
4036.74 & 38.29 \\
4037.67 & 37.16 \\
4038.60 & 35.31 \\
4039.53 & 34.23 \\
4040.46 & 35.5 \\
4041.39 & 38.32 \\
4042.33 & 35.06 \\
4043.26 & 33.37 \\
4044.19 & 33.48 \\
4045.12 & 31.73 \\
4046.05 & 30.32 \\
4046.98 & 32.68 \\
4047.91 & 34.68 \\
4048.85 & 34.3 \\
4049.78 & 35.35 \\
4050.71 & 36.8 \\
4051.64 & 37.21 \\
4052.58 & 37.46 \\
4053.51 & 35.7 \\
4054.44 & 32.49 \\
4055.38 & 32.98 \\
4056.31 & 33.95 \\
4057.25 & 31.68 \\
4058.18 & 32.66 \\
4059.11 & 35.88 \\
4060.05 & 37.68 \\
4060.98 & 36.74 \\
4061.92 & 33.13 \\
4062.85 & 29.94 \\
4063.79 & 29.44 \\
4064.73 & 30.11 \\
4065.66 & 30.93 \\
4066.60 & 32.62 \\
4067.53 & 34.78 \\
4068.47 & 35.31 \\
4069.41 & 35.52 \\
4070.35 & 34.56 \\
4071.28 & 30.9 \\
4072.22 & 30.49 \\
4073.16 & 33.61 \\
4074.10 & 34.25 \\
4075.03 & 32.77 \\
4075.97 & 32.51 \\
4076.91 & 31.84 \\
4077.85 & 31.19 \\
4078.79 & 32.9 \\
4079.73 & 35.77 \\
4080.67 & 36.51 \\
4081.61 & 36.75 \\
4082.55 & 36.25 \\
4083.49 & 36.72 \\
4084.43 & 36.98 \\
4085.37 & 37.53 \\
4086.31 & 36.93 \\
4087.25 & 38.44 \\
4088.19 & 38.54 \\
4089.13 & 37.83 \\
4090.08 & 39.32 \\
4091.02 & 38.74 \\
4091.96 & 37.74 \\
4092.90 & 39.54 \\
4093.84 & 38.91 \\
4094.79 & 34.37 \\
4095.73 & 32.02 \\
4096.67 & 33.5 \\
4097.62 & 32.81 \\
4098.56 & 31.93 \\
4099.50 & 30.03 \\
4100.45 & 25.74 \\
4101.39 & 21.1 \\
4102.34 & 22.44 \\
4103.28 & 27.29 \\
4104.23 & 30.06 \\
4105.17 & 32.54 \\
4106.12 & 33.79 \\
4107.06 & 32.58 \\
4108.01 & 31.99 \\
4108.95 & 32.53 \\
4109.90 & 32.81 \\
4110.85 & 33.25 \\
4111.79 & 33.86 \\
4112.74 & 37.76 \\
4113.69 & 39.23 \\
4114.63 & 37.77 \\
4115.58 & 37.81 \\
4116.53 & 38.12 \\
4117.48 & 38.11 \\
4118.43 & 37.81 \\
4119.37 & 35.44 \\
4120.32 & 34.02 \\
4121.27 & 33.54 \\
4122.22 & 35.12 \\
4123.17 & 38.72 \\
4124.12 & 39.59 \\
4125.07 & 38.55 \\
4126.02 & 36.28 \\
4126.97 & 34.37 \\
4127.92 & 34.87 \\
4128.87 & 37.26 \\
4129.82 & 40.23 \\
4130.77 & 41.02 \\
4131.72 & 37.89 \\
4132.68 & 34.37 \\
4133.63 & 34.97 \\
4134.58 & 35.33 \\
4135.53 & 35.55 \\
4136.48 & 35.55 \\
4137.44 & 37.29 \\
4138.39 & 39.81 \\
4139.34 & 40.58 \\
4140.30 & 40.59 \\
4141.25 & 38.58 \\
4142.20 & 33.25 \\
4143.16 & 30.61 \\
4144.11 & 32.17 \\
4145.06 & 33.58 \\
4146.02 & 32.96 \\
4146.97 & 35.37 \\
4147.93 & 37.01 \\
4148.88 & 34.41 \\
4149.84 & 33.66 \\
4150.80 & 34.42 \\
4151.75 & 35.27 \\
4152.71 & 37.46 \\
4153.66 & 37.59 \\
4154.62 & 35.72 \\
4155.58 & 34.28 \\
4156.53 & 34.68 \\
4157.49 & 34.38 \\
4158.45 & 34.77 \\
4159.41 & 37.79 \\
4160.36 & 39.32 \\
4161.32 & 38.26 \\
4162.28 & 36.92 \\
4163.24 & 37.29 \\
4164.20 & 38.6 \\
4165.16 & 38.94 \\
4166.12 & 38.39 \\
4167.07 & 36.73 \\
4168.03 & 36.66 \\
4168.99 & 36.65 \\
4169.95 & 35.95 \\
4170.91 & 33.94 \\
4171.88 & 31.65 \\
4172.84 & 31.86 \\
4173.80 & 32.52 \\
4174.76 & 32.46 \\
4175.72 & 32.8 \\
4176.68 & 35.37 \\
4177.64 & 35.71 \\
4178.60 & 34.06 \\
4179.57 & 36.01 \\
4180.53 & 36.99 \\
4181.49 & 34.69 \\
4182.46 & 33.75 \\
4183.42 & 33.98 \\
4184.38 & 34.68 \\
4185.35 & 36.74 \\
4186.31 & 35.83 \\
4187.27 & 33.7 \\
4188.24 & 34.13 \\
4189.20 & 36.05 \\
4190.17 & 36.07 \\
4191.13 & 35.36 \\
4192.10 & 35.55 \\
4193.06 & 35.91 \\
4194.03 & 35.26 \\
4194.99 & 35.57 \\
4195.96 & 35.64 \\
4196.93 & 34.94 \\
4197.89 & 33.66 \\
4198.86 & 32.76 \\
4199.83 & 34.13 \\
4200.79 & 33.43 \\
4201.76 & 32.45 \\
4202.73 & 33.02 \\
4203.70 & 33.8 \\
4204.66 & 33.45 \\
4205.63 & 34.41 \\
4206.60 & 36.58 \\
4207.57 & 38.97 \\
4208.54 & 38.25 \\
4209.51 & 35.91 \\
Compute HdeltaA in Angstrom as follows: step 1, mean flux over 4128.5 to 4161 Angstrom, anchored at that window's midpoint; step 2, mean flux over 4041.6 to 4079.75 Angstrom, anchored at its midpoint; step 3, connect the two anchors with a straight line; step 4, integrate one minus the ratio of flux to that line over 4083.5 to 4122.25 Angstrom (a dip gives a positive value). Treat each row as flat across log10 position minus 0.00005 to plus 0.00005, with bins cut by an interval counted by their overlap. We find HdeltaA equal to 0.5 Angstrom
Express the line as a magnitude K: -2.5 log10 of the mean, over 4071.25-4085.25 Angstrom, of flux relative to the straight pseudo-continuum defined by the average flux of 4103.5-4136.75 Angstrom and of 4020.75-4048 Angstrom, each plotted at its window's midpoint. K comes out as 0.05 mag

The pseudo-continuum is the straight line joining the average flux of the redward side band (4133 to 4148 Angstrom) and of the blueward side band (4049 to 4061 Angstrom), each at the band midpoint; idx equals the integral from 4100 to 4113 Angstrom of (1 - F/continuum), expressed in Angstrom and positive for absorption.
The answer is 1.9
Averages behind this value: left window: 35.1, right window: 35.8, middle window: 30.5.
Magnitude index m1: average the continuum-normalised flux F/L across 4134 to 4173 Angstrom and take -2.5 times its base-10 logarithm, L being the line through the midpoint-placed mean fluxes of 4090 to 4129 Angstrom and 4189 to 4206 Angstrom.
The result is -0.05 mag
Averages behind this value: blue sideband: 34.3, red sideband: 34.5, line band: 36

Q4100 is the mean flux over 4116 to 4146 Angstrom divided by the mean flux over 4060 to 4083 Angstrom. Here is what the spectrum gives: 1.1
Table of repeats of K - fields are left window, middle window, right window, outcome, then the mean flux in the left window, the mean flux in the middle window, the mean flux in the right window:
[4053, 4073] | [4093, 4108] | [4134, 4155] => 0.12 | 33.2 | 30.9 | 35.8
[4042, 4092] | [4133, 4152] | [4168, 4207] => -0.03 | 34.5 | 35.6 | 34.6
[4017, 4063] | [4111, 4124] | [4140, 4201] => -0.04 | 35.2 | 36.7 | 35.3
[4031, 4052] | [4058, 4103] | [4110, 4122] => 0.05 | 34.6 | 33.9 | 36.3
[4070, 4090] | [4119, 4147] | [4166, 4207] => -0.04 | 35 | 36.3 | 34.7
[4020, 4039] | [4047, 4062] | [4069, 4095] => 0.04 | 36.6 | 34.9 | 35.6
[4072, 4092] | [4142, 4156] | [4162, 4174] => 0.04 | 35.6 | 34.5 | 35.9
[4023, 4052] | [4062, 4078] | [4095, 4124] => 0.06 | 35.4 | 32.4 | 33.2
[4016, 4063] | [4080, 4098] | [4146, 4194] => -0.05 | 35.2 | 36.8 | 35.5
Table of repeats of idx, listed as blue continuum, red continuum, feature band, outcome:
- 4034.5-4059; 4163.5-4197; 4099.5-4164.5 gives -0.22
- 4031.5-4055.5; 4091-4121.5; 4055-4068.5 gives 0.48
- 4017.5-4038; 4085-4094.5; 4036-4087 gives 4.15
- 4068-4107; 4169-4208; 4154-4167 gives -0.94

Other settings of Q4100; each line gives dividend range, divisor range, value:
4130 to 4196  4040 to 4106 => 1.05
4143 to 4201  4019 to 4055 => 0.99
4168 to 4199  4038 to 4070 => 1.02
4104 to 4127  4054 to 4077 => 1.07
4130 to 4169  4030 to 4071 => 1.06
